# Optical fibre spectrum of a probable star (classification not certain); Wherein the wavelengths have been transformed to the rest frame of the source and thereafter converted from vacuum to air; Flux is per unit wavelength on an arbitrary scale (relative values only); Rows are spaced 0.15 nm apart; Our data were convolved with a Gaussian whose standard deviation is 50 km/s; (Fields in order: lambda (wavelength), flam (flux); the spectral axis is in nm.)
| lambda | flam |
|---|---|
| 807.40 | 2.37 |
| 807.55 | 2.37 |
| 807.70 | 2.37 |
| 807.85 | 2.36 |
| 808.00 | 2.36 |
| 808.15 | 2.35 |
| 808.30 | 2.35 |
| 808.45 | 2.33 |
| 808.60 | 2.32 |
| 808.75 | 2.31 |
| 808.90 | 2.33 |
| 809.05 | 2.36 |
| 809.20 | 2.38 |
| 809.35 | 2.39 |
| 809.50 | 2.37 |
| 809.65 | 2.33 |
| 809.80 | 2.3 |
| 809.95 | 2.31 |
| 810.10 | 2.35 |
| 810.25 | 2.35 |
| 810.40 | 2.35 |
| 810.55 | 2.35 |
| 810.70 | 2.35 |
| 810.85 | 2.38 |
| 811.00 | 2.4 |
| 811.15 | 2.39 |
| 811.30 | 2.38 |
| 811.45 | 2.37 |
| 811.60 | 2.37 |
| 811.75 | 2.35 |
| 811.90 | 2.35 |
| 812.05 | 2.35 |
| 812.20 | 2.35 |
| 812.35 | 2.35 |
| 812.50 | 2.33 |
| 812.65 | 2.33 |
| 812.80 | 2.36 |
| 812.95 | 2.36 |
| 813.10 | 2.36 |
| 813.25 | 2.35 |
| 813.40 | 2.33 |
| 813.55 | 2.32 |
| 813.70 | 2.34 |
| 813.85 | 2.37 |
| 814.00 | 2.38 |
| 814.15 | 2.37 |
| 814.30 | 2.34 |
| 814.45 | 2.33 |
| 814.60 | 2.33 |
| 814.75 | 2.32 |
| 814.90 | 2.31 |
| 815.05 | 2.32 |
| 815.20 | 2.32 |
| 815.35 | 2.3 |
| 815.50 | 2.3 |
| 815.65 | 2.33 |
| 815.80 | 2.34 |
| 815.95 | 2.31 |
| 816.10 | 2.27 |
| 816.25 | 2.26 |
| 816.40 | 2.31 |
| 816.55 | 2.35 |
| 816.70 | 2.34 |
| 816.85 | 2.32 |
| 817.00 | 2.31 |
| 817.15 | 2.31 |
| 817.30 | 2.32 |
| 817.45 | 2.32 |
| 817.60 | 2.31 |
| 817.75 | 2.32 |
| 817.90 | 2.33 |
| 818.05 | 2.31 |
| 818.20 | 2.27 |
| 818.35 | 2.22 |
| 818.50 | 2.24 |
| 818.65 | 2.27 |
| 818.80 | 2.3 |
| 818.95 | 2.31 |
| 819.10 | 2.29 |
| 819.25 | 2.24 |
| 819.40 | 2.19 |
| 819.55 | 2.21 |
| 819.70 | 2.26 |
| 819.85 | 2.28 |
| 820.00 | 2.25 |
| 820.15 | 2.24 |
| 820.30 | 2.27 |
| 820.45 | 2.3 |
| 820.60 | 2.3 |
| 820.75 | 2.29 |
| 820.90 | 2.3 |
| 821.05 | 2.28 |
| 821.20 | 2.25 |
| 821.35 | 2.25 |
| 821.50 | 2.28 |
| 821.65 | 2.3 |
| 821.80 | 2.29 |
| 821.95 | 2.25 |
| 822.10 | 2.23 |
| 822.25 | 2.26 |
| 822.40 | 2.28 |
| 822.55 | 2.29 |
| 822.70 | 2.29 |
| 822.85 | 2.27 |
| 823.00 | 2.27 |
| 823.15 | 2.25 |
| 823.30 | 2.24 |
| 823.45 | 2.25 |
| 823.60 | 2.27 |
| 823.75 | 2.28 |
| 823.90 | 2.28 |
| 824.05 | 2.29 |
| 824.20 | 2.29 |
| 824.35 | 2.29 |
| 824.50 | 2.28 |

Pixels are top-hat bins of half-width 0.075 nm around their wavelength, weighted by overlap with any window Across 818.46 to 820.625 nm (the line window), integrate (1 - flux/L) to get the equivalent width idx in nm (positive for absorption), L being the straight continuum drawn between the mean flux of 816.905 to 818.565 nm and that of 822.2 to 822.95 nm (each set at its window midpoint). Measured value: 0.03 nm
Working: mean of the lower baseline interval 2.3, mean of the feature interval 2.26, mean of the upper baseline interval 2.28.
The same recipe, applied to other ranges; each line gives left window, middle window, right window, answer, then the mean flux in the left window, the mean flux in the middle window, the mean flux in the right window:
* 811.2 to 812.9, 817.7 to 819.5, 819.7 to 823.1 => 0.019 nm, 2.35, 2.27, 2.27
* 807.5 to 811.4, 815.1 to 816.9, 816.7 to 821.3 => -0.007 nm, 2.35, 2.31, 2.28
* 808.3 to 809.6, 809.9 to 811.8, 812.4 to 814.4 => -0.011 nm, 2.35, 2.36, 2.35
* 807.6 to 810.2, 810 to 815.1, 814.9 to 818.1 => -0.045 nm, 2.35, 2.35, 2.31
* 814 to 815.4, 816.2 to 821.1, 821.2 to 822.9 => 0.027 nm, 2.33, 2.29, 2.27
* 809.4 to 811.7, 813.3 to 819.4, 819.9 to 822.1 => 0.000 nm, 2.36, 2.31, 2.27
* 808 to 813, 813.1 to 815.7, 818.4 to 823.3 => -0.016 nm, 2.35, 2.33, 2.27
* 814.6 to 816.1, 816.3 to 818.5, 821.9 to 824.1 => -0.005 nm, 2.31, 2.31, 2.27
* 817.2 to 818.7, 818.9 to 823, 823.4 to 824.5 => 0.031 nm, 2.29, 2.27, 2.28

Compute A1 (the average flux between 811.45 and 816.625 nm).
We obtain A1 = 2.33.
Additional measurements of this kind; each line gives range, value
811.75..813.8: 2.35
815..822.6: 2.29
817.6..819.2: 2.29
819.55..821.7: 2.27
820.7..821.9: 2.28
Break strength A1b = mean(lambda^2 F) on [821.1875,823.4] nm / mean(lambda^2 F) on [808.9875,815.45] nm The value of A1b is 1.0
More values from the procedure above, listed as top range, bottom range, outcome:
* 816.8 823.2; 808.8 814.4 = 0.99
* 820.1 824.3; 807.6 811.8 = 1.00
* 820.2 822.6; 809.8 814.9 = 0.99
